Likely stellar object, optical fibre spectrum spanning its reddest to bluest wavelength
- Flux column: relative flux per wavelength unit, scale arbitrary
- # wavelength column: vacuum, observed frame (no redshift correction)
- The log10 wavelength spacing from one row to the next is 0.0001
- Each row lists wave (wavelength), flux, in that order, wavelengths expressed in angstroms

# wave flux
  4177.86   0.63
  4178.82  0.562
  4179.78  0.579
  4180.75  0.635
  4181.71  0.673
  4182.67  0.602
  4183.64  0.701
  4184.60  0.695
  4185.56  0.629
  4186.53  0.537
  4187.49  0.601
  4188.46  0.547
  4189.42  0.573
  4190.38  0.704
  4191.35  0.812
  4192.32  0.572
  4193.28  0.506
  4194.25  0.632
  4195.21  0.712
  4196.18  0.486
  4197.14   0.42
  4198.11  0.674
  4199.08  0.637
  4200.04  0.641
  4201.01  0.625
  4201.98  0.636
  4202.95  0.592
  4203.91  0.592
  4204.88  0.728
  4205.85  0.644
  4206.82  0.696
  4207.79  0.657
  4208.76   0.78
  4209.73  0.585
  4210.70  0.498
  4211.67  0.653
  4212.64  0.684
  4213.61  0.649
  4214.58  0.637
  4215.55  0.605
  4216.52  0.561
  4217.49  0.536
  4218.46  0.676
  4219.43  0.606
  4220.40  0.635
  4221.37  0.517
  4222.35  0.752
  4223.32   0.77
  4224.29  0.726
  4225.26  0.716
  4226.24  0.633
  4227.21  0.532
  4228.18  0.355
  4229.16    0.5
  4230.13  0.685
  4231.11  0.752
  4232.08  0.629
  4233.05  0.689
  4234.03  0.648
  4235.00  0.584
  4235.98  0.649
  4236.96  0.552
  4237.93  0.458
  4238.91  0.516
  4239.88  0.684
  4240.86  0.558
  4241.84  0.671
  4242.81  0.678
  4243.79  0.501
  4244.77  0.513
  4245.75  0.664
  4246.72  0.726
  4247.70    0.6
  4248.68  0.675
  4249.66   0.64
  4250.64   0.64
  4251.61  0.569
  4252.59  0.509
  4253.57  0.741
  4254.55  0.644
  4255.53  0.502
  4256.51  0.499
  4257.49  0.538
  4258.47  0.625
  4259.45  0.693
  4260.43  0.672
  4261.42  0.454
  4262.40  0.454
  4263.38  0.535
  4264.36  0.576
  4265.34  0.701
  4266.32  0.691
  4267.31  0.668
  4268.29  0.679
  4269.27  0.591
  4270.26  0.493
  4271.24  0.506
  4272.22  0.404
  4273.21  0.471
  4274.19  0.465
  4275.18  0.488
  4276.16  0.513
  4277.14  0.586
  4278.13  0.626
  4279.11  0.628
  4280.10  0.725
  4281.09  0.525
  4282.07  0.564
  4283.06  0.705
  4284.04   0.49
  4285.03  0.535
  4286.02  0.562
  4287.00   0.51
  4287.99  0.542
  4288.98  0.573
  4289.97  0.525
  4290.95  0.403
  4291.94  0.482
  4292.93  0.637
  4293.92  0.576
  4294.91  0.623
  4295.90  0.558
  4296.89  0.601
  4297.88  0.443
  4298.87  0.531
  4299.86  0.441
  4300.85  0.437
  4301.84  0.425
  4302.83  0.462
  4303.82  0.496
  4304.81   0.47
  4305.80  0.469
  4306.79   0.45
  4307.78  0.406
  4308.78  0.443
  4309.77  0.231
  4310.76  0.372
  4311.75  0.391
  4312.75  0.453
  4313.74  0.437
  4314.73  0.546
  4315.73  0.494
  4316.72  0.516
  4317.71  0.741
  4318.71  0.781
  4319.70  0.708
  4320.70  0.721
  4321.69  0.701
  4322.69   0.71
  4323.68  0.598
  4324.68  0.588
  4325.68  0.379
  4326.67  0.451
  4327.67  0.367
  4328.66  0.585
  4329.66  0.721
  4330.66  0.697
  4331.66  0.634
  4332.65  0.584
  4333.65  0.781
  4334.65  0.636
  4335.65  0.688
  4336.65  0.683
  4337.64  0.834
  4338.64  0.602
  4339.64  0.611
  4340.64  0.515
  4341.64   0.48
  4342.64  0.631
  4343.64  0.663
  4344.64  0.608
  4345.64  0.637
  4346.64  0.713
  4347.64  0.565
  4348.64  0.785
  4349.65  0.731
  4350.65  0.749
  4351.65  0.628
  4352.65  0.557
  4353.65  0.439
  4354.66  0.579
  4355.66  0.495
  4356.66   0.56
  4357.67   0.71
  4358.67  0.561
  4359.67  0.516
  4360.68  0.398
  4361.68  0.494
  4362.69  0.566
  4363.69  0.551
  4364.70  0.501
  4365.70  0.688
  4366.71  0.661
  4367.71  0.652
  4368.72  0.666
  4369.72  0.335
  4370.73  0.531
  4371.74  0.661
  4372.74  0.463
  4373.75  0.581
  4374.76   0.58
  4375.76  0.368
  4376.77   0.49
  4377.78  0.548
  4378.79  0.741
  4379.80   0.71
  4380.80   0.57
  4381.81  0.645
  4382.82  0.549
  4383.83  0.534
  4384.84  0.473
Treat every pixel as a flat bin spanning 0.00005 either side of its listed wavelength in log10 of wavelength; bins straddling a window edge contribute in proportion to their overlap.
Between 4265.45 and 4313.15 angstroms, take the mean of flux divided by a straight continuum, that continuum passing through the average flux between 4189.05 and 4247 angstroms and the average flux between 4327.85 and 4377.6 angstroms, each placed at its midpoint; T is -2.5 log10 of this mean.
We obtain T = 0.17 mag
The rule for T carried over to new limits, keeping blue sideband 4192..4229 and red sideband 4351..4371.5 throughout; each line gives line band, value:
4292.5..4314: 0.23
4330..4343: -0.14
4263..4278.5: 0.06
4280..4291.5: 0.08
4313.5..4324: -0.11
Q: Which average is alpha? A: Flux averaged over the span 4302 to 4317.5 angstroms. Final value 0.448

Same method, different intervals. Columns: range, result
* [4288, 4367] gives 0.565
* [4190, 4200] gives 0.616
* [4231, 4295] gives 0.582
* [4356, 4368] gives 0.569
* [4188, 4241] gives 0.62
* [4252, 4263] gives 0.575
